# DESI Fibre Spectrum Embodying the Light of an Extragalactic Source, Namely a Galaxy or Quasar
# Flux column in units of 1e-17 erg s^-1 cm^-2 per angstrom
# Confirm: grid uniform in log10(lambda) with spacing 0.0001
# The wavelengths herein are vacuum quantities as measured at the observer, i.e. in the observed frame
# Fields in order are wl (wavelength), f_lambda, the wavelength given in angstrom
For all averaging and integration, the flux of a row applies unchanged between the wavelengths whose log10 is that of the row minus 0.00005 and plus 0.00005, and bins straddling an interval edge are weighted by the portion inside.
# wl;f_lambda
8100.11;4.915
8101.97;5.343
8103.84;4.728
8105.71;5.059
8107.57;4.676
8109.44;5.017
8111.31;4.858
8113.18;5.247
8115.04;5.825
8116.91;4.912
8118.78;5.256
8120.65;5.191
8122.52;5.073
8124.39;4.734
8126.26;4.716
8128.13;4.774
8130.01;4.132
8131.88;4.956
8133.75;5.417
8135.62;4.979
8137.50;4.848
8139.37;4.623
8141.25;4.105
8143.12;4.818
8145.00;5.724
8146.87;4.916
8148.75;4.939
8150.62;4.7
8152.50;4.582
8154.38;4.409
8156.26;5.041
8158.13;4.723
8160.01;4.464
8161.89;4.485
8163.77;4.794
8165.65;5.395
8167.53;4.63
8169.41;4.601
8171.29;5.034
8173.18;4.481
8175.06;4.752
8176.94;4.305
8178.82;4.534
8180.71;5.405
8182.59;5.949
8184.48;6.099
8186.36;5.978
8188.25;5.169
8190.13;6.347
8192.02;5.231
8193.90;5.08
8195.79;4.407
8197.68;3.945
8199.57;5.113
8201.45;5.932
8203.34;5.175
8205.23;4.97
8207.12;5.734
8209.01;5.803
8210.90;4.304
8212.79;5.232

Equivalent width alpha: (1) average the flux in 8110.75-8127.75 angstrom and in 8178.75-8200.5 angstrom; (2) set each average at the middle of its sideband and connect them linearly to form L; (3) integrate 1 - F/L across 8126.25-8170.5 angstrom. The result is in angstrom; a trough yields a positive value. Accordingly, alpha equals 3.3 angstrom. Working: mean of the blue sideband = 5.09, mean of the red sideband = 5.3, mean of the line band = 4.78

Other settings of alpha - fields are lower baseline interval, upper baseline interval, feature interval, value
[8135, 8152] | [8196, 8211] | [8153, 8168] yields 0.6 angstrom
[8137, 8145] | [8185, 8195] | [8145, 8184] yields 2.1 angstrom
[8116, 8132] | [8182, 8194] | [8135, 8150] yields 0.7 angstrom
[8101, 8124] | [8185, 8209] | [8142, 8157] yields 0.9 angstrom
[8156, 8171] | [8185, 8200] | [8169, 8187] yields -0.5 angstrom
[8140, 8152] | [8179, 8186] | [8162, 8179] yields 2.2 angstrom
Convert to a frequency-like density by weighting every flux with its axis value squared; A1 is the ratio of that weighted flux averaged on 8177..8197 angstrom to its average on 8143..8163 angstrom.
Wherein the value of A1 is 1.1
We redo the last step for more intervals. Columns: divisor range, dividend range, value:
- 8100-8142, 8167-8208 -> 1.06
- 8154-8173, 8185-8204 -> 1.11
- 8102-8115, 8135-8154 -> 0.97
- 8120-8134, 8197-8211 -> 1.09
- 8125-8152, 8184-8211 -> 1.11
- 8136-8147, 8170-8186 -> 1.06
